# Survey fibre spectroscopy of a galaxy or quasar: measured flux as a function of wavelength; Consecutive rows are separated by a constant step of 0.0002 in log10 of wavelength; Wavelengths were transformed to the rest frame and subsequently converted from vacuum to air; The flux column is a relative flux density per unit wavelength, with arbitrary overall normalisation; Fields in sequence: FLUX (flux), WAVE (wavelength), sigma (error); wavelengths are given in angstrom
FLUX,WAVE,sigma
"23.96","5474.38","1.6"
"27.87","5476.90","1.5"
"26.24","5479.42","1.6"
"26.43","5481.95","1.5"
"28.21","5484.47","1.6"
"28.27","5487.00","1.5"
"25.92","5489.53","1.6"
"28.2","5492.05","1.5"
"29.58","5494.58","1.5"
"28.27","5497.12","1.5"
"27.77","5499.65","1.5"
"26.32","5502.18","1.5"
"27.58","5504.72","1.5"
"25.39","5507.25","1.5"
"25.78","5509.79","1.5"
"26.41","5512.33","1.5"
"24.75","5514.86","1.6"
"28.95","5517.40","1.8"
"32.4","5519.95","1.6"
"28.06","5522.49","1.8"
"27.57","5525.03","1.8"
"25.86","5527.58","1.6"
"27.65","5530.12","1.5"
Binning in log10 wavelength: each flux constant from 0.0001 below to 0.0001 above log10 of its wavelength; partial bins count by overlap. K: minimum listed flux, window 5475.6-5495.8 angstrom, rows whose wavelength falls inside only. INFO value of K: 25.92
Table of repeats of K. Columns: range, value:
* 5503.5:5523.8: 24.75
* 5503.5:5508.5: 25.39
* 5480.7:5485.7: 26.43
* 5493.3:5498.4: 28.27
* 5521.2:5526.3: 27.57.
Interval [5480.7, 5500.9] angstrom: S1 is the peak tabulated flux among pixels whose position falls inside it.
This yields 29.58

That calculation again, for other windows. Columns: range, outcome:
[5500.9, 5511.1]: 27.58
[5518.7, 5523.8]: 32.4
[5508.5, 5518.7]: 28.95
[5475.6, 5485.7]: 28.21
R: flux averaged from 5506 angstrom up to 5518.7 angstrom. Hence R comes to 26.3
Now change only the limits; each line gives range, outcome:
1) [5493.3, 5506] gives 27.9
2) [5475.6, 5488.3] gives 27.4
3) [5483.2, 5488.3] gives 28.2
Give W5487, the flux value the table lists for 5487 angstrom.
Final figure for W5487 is 28.27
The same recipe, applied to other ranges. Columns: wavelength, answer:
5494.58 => 29.58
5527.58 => 25.86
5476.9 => 27.87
